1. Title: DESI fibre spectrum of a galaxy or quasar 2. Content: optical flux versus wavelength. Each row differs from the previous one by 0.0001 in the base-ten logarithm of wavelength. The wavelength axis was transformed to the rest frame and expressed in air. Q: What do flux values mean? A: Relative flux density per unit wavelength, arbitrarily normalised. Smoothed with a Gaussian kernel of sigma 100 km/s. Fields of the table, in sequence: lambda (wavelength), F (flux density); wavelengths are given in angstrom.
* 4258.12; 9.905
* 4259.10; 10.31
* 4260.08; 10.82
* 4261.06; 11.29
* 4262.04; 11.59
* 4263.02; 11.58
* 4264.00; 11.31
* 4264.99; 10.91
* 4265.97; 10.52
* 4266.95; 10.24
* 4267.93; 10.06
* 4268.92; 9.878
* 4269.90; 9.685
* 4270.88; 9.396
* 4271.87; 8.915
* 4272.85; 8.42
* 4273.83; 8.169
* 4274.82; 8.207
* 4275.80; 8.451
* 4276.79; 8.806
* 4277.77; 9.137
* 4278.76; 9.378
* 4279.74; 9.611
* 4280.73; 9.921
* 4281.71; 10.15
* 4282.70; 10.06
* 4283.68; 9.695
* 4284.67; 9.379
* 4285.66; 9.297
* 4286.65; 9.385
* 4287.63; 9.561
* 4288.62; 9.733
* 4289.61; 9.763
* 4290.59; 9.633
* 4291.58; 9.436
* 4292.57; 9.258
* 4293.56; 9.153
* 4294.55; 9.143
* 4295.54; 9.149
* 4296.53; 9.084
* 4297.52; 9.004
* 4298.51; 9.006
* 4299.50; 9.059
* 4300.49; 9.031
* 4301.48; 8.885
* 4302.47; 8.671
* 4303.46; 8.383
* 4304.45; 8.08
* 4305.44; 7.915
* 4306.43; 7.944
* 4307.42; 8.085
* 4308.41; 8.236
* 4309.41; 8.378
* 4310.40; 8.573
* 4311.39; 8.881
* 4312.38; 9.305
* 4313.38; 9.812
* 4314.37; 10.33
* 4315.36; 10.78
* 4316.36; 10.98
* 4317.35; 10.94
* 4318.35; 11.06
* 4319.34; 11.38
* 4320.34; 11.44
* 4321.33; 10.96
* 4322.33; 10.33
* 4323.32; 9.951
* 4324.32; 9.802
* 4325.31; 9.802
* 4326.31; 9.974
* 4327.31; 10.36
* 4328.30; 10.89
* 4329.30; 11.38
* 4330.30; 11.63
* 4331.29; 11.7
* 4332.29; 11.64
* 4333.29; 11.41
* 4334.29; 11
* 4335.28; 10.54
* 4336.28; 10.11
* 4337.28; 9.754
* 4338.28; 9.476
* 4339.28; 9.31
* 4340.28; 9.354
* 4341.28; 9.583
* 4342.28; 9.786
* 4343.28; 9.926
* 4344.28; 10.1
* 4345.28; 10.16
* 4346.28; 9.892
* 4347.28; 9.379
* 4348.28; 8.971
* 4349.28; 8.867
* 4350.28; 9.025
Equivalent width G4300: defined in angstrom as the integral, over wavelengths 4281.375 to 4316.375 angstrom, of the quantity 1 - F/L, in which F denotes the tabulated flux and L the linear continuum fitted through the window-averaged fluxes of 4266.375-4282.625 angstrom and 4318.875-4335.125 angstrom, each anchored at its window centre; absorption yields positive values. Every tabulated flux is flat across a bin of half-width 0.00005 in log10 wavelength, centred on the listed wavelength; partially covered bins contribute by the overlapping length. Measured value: 2.9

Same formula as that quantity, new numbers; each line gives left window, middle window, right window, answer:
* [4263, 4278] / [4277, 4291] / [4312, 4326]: 0.3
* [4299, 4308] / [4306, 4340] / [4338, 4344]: -4.2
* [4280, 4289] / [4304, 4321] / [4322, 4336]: 1.3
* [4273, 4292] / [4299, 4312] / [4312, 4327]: 2.0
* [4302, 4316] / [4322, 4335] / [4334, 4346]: -1.7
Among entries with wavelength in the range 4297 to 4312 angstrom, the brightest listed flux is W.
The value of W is 9.059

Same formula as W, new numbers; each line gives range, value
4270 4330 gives 11.44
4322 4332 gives 11.7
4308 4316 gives 10.78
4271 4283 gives 10.15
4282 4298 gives 10.06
